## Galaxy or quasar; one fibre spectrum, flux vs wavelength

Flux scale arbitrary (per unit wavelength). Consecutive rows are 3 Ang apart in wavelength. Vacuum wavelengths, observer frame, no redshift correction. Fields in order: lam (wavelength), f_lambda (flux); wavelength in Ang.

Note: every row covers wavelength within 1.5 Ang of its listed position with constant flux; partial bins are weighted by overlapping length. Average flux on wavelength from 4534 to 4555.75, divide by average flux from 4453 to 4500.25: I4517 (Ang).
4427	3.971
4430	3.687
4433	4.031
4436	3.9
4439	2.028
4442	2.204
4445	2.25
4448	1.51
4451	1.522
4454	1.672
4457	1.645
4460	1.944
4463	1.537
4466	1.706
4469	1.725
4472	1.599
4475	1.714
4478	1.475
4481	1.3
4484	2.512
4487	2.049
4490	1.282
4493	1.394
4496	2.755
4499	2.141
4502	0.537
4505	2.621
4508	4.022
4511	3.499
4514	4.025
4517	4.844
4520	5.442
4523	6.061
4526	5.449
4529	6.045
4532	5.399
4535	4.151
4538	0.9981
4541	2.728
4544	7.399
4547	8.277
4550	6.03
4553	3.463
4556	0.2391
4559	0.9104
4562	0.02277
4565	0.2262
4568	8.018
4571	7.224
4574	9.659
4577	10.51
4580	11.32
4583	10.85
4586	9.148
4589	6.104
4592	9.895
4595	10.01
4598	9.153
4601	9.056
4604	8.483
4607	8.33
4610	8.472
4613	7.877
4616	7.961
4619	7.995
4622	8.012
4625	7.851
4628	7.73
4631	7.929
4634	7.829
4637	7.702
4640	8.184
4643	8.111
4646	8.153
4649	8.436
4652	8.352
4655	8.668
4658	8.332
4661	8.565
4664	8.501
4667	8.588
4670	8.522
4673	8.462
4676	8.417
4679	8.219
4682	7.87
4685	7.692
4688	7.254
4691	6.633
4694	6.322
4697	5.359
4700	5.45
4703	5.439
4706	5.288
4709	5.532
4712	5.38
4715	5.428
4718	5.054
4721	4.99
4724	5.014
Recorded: 2.5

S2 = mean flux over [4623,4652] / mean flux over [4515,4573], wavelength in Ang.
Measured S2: 1.8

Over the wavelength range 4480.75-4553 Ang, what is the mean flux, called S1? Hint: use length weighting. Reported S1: 3.83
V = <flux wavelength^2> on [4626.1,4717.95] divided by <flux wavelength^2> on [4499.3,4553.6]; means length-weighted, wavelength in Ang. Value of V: 1.76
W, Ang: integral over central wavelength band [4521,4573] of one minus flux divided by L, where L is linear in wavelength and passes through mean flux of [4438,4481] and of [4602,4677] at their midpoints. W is 4.6 Ang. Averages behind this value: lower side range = 1.73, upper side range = 8.22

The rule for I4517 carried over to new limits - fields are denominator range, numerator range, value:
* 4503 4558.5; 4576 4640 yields 1.97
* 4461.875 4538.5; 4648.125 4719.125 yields 2.41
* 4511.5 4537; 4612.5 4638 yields 1.57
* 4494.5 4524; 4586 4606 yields 2.48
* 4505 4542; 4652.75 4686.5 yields 1.92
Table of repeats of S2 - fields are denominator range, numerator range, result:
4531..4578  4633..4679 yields 1.80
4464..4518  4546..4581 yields 2.38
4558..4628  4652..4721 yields 0.91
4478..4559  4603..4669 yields 2.31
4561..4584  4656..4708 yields 1.00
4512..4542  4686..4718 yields 1.28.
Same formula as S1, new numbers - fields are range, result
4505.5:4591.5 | 5.45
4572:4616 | 9.14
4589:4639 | 8.32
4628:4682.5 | 8.26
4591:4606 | 9.27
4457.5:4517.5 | 2.18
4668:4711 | 6.89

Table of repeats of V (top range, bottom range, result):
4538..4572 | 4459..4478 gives 2.39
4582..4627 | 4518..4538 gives 1.75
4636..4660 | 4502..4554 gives 1.88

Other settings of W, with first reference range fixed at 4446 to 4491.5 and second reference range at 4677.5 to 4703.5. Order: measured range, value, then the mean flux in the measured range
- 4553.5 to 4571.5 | 6.2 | 2.56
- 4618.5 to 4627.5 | -4.7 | 7.92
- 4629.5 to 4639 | -4.1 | 7.84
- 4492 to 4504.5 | 3.0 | 1.79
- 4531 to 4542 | -0.2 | 3.25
